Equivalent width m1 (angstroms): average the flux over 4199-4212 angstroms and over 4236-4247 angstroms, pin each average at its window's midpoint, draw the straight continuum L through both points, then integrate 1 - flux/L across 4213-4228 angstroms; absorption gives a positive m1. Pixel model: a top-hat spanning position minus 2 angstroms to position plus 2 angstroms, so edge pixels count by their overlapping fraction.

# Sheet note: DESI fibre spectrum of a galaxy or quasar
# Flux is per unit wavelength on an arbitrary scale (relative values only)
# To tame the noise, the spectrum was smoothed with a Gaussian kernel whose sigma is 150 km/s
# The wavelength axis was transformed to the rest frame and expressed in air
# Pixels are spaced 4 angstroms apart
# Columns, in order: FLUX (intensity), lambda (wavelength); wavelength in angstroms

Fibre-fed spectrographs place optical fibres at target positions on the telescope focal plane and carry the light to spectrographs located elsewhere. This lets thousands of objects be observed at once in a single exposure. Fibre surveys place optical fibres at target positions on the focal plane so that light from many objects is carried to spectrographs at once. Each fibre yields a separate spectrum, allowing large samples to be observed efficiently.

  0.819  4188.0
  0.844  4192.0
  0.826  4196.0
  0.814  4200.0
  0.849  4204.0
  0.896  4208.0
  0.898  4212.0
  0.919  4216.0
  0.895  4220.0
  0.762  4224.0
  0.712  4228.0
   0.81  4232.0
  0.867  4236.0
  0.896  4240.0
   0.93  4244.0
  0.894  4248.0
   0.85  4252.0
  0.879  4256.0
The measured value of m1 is 0.6 angstroms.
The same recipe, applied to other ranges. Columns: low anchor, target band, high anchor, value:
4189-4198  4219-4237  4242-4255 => 1.4 angstroms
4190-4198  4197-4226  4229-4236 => -1.3 angstroms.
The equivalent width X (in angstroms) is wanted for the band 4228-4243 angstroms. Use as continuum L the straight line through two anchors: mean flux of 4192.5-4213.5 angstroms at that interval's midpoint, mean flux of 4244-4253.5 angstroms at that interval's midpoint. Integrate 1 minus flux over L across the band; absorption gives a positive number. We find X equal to 0.58 angstroms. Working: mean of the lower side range 0.855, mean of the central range 0.843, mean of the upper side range 0.885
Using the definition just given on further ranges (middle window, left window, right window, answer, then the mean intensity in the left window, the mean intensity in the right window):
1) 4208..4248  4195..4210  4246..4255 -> 0.1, 0.848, 0.873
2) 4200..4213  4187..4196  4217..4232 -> -0.8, 0.832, 0.801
